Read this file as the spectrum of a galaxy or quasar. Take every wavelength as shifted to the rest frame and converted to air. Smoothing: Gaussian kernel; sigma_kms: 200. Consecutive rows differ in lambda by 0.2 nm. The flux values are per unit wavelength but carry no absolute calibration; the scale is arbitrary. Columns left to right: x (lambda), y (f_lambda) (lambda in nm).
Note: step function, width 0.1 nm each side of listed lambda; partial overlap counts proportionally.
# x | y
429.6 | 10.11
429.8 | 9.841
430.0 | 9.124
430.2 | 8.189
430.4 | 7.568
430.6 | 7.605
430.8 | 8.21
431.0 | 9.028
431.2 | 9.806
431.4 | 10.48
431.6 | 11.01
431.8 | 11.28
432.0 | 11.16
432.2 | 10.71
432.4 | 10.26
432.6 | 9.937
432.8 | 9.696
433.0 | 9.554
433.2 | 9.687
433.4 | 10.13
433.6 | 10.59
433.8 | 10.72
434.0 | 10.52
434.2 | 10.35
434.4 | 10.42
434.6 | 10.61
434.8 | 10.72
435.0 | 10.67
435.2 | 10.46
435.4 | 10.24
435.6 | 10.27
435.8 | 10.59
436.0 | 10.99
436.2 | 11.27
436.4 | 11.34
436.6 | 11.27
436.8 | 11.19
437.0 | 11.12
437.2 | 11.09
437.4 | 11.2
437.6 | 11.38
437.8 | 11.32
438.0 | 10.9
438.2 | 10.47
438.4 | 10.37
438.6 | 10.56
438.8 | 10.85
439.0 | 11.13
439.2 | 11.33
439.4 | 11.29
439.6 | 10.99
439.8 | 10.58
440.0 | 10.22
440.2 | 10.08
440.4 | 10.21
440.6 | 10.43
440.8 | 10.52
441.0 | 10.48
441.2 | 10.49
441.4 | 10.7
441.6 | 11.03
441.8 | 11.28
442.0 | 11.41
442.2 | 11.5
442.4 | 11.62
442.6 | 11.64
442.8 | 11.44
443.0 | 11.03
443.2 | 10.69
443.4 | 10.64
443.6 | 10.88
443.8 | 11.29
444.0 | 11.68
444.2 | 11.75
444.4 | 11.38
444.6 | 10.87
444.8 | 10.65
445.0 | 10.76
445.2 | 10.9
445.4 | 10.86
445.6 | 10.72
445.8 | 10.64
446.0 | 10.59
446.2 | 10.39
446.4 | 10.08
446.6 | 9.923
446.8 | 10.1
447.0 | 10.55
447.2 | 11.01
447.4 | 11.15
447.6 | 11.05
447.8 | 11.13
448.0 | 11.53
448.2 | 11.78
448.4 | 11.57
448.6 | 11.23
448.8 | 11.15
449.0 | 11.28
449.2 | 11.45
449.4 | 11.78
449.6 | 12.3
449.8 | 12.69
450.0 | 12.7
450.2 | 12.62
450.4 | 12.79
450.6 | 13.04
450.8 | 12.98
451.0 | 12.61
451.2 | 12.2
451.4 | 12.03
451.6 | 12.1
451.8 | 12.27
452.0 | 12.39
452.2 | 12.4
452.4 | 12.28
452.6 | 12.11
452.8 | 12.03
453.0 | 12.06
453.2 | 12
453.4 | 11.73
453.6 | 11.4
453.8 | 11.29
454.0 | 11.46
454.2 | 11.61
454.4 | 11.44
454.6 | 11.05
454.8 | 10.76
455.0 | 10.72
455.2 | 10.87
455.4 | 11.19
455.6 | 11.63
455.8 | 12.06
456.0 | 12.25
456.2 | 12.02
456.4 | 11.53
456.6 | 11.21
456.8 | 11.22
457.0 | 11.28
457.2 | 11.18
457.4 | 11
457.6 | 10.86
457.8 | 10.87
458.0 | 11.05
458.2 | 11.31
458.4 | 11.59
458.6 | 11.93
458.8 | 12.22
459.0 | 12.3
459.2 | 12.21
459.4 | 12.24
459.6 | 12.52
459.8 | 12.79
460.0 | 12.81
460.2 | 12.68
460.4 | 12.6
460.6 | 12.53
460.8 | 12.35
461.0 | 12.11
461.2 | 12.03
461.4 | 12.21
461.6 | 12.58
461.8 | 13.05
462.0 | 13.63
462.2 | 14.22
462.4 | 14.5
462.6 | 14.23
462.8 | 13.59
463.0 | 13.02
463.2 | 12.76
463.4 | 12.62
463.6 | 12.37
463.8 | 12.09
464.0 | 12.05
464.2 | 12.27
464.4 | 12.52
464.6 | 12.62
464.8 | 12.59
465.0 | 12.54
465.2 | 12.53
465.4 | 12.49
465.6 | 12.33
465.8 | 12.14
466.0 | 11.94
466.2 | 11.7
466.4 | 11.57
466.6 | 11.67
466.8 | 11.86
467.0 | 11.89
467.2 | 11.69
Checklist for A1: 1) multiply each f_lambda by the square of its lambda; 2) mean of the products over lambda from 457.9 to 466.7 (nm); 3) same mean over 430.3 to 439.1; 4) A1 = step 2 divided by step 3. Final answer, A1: 1.35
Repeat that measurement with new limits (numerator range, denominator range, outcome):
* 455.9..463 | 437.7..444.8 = 1.22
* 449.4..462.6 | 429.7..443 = 1.25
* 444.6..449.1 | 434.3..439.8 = 1.04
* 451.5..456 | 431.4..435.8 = 1.23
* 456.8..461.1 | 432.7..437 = 1.26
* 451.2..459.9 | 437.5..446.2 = 1.14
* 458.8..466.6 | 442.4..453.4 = 1.17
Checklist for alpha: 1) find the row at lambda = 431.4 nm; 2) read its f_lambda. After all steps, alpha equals 10.48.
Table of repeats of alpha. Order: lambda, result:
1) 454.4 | 11.44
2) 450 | 12.7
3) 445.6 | 10.72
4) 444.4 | 11.38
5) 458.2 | 11.31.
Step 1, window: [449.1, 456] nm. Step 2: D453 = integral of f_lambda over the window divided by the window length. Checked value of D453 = 11.9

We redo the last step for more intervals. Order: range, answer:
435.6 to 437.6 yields 11.1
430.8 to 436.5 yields 10.4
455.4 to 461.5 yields 11.9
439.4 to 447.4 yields 10.8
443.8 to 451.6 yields 11.4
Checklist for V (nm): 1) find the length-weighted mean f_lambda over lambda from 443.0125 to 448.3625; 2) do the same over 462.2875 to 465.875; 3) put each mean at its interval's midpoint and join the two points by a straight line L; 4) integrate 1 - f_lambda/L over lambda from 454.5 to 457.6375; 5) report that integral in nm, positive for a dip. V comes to 0.17 nm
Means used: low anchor 10.9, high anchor 12.7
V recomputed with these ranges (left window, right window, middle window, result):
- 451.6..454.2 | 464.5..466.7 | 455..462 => 0.09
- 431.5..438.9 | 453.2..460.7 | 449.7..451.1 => -0.17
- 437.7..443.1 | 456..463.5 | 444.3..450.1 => 0.14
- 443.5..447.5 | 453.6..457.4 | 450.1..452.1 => -0.25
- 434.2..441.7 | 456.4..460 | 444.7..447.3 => 0.13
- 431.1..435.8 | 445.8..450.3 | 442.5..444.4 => -0.04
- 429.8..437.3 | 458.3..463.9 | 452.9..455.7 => 0.17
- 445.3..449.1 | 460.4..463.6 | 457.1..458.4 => 0.14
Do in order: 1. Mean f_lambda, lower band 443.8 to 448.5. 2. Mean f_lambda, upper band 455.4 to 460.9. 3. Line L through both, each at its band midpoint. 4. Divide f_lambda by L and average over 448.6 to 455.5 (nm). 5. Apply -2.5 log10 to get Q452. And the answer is -0.049 mag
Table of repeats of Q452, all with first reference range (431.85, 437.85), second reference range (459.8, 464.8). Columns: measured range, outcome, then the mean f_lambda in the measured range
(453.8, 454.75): 0.076 mag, 11.3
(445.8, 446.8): 0.127 mag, 10.3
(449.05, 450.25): -0.035 mag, 12.2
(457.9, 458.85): 0.082 mag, 11.6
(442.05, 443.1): -0.018 mag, 11.4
